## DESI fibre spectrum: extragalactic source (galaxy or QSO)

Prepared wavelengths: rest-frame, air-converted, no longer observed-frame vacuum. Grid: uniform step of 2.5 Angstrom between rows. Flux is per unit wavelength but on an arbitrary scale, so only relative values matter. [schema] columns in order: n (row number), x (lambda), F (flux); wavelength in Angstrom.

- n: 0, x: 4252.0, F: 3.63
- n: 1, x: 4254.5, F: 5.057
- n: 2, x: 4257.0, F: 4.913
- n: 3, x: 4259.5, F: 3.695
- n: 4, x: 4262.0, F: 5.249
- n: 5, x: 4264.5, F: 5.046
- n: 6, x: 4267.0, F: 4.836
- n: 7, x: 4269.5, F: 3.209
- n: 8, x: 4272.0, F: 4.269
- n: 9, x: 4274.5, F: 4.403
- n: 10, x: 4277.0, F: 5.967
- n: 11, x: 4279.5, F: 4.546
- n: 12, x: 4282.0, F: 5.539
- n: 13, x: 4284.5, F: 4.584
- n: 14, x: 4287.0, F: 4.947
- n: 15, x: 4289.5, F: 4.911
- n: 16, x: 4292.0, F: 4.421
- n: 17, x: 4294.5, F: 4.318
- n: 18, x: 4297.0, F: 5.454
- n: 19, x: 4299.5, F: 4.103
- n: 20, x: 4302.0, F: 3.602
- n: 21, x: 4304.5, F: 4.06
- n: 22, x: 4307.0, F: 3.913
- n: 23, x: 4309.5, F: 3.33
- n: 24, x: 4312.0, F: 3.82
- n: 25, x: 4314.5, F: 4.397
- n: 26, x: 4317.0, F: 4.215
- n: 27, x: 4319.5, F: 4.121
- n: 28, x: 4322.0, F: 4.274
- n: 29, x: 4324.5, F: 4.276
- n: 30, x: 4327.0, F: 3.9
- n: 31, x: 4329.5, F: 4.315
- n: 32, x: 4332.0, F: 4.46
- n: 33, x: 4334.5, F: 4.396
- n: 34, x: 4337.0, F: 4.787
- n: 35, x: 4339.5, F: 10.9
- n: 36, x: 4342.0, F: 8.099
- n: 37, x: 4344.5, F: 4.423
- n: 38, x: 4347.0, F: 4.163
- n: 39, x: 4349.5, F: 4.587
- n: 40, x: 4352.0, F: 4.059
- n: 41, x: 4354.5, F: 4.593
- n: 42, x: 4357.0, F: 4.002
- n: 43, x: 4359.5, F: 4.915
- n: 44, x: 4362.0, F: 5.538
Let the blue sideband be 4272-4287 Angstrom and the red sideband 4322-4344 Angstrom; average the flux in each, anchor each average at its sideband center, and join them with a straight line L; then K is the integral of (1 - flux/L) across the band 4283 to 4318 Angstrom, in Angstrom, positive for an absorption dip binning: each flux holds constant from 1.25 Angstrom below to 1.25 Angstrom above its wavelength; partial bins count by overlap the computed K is 5.8 Angstrom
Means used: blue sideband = 4.94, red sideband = 5.52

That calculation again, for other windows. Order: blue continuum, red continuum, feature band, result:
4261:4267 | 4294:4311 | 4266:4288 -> 0.2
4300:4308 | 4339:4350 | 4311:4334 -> 3.4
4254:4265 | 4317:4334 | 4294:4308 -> 0.6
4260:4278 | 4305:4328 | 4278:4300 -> -2.0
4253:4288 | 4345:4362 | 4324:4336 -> 0.7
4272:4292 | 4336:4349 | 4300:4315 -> 4.6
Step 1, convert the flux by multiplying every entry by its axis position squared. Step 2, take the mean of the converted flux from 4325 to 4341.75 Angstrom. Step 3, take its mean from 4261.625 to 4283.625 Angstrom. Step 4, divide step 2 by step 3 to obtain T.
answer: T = 1.20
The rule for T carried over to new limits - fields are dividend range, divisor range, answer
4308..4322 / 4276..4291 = 0.80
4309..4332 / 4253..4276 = 0.93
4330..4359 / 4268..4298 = 1.15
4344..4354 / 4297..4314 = 1.12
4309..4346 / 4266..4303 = 1.09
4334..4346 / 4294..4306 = 1.57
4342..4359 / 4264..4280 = 1.04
